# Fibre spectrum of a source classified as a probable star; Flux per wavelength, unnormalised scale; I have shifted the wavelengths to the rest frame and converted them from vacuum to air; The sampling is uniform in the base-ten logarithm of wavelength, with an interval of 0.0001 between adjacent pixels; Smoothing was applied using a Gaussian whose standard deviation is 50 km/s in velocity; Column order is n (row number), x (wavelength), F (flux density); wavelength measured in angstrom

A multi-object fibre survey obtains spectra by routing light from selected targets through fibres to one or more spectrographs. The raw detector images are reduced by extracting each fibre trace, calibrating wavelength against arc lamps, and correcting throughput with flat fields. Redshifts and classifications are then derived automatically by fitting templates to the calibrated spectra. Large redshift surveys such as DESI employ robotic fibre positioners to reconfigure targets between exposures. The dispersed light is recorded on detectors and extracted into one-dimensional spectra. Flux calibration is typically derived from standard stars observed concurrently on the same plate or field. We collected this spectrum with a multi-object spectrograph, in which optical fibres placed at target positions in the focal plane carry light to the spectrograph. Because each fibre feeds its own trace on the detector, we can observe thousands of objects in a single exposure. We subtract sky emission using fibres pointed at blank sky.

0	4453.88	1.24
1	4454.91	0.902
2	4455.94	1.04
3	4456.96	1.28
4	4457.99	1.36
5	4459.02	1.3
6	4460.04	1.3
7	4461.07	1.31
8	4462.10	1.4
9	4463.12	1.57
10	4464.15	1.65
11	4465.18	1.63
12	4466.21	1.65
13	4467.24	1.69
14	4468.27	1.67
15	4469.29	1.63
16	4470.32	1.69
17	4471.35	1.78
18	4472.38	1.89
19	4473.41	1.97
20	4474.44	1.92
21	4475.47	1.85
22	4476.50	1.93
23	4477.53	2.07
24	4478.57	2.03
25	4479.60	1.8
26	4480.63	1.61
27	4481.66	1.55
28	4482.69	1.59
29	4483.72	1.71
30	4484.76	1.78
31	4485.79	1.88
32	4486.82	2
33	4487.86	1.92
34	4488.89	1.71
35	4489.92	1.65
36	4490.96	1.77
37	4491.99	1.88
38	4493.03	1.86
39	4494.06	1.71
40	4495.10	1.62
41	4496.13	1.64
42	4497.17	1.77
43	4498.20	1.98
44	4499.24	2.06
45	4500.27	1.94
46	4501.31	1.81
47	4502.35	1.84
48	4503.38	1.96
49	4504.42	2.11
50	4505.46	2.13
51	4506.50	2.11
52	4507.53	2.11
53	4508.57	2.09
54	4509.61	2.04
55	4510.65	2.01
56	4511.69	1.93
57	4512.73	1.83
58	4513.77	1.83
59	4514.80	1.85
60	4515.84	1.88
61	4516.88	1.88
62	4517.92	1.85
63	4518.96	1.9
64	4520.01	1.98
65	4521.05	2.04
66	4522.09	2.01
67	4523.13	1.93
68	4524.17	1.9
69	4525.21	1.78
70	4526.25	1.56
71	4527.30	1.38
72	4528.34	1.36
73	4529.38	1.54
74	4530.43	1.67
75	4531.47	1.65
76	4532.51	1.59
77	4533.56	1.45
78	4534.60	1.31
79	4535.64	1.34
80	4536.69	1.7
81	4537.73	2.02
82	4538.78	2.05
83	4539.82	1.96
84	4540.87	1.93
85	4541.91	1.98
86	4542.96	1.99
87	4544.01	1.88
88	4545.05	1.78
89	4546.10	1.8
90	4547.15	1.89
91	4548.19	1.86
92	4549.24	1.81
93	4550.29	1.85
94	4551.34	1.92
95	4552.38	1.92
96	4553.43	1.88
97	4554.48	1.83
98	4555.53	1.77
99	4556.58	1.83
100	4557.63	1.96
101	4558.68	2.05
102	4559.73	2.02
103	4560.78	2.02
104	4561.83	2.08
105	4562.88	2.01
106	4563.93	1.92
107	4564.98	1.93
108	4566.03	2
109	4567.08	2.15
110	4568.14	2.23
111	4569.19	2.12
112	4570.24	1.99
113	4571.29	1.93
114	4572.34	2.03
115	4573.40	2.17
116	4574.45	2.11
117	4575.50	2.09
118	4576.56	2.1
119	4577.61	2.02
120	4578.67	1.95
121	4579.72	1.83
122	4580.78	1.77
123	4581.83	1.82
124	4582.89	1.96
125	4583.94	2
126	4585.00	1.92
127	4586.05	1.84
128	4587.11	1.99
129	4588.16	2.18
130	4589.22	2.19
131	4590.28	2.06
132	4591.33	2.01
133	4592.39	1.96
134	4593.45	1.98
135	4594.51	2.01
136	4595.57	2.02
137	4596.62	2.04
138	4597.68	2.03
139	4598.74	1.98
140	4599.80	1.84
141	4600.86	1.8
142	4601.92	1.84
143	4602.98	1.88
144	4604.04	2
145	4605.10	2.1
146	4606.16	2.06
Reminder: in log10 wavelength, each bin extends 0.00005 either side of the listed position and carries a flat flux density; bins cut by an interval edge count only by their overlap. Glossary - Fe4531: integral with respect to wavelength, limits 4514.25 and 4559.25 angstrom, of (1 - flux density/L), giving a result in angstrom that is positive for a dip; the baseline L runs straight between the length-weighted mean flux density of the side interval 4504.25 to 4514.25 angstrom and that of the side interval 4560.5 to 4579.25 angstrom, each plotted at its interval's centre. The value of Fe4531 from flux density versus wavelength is 5.0 angstrom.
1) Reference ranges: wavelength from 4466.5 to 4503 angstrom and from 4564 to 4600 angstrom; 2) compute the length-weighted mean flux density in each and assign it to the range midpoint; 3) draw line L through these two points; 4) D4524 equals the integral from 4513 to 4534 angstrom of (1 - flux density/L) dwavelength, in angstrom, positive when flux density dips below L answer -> 1.5 angstrom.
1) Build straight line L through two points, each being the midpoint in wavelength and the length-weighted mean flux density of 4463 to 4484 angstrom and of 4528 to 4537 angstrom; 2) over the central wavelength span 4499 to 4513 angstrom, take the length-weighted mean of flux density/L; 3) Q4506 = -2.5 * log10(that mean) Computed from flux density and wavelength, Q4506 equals -0.227 mag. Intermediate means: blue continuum 1.76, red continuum 1.51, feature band 2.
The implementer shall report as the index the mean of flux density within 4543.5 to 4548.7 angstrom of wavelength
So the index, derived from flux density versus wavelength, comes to 1.84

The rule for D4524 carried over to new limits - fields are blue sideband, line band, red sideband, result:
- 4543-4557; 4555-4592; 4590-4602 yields -1.8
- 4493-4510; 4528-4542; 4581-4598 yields 2.0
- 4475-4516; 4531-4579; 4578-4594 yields 0.6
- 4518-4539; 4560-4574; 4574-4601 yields -1.2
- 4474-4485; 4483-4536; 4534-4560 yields 0.3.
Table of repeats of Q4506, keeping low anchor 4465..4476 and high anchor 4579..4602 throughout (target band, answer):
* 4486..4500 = -0.009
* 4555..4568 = -0.040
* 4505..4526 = -0.063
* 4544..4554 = 0.020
